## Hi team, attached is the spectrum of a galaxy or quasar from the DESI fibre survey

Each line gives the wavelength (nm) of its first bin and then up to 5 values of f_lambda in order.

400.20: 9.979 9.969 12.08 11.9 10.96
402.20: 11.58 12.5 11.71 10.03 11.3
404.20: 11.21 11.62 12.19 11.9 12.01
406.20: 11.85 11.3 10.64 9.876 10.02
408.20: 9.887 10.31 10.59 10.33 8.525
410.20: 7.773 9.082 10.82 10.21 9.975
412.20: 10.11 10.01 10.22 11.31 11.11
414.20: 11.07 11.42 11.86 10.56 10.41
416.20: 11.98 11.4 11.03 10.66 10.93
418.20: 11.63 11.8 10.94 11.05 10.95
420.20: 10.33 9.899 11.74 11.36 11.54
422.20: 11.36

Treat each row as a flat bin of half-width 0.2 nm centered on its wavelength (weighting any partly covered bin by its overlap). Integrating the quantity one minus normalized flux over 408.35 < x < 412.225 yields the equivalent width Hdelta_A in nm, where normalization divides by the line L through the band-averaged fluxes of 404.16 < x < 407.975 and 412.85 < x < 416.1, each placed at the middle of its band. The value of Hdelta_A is 0.48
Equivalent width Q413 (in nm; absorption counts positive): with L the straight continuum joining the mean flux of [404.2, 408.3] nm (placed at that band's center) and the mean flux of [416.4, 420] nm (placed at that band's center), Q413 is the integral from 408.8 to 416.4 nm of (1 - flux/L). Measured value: 0.53 nm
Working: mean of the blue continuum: 11.2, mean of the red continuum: 11.2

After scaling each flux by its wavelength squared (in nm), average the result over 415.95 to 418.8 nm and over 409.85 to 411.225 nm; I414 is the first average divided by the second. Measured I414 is 1.28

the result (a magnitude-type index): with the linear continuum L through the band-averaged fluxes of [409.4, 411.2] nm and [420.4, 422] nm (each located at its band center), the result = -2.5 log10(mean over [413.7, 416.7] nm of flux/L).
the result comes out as -0.12 mag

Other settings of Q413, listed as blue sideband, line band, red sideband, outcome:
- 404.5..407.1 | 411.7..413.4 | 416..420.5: 0.17 nm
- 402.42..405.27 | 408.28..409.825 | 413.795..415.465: 0.18 nm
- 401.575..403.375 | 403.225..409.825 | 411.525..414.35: 0.17 nm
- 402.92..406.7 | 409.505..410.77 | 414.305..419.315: 0.31 nm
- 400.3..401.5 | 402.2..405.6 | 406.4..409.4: -0.23 nm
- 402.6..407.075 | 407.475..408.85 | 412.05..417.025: 0.15 nm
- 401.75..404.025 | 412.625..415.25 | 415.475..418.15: 0.01 nm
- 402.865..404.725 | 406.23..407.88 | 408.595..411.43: -0.04 nm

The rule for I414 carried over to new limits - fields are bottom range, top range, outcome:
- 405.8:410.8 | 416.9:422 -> 1.16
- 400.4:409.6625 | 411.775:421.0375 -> 1.04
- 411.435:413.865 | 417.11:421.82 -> 1.10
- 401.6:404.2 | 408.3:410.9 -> 0.87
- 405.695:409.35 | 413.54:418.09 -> 1.09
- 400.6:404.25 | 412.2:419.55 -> 1.04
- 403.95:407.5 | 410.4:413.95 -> 0.93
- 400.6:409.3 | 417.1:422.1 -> 1.06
